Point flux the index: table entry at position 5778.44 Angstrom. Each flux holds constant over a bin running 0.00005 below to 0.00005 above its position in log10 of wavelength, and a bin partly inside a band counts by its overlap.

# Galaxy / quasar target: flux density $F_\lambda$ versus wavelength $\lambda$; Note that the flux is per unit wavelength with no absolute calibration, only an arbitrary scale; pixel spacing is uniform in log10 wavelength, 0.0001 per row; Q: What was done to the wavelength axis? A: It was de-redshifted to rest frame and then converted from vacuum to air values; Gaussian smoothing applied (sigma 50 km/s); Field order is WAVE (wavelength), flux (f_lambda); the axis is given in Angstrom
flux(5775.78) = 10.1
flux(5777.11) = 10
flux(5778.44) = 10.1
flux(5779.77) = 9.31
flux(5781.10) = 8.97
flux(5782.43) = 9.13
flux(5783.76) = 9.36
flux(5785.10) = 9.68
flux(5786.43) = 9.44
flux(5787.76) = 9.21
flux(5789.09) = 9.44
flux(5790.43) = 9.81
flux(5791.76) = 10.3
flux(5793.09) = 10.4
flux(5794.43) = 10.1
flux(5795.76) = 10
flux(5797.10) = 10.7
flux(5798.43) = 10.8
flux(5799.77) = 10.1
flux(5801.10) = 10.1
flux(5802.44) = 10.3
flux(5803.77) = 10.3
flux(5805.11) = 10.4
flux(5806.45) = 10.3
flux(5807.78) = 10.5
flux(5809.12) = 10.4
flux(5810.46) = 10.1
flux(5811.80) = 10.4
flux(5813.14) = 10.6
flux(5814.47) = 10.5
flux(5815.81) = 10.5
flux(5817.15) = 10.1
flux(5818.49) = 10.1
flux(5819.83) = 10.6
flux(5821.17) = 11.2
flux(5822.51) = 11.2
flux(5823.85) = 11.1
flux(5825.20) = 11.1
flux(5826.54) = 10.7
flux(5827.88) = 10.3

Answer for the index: 10.1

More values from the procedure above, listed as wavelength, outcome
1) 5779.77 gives 9.31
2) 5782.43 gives 9.13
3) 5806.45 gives 10.3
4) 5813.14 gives 10.6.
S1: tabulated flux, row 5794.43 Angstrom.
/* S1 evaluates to 10.1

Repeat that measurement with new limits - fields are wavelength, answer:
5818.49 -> 10.1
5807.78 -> 10.5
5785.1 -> 9.68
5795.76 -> 10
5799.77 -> 10.1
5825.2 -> 11.1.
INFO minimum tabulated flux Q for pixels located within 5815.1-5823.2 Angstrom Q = 10.1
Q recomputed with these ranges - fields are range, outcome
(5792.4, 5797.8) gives 10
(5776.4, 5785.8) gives 8.97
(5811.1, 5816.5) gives 10.4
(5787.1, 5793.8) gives 9.21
